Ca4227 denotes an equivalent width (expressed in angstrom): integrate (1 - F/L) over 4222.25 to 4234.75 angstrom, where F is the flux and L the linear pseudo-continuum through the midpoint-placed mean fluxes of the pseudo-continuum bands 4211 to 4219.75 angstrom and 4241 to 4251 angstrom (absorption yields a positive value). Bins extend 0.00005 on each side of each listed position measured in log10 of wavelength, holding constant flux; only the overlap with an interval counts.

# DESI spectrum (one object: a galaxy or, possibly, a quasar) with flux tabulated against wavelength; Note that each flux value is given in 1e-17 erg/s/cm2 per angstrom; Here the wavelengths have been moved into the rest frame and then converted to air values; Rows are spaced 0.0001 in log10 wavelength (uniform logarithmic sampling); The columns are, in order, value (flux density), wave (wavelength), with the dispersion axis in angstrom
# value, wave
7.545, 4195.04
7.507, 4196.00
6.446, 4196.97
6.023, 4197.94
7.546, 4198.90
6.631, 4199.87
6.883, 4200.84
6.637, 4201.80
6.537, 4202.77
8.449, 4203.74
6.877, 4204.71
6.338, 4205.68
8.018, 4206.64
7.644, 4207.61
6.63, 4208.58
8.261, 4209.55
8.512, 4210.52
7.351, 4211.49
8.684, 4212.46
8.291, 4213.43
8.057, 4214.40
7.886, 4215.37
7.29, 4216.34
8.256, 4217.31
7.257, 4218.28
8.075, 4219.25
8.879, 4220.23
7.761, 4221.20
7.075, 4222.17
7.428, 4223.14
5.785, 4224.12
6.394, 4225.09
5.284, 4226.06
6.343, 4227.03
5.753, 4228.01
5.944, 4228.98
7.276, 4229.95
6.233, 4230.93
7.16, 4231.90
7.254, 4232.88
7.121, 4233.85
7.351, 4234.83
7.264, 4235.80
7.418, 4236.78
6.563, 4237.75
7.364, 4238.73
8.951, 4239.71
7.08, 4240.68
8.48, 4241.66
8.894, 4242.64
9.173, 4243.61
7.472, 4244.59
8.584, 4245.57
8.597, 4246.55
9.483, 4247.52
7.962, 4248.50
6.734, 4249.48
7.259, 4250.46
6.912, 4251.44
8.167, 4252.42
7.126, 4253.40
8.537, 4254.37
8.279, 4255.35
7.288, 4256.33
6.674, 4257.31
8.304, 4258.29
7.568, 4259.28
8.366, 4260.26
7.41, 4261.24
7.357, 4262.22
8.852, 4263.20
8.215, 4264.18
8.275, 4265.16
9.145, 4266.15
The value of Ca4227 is 2.33 angstrom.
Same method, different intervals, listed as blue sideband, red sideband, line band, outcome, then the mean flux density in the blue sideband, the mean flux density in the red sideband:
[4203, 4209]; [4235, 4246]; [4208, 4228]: 0.2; 7.3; 7.91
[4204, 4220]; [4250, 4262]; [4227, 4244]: 0.8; 7.74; 7.65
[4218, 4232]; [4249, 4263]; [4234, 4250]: -1.5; 6.83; 7.6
